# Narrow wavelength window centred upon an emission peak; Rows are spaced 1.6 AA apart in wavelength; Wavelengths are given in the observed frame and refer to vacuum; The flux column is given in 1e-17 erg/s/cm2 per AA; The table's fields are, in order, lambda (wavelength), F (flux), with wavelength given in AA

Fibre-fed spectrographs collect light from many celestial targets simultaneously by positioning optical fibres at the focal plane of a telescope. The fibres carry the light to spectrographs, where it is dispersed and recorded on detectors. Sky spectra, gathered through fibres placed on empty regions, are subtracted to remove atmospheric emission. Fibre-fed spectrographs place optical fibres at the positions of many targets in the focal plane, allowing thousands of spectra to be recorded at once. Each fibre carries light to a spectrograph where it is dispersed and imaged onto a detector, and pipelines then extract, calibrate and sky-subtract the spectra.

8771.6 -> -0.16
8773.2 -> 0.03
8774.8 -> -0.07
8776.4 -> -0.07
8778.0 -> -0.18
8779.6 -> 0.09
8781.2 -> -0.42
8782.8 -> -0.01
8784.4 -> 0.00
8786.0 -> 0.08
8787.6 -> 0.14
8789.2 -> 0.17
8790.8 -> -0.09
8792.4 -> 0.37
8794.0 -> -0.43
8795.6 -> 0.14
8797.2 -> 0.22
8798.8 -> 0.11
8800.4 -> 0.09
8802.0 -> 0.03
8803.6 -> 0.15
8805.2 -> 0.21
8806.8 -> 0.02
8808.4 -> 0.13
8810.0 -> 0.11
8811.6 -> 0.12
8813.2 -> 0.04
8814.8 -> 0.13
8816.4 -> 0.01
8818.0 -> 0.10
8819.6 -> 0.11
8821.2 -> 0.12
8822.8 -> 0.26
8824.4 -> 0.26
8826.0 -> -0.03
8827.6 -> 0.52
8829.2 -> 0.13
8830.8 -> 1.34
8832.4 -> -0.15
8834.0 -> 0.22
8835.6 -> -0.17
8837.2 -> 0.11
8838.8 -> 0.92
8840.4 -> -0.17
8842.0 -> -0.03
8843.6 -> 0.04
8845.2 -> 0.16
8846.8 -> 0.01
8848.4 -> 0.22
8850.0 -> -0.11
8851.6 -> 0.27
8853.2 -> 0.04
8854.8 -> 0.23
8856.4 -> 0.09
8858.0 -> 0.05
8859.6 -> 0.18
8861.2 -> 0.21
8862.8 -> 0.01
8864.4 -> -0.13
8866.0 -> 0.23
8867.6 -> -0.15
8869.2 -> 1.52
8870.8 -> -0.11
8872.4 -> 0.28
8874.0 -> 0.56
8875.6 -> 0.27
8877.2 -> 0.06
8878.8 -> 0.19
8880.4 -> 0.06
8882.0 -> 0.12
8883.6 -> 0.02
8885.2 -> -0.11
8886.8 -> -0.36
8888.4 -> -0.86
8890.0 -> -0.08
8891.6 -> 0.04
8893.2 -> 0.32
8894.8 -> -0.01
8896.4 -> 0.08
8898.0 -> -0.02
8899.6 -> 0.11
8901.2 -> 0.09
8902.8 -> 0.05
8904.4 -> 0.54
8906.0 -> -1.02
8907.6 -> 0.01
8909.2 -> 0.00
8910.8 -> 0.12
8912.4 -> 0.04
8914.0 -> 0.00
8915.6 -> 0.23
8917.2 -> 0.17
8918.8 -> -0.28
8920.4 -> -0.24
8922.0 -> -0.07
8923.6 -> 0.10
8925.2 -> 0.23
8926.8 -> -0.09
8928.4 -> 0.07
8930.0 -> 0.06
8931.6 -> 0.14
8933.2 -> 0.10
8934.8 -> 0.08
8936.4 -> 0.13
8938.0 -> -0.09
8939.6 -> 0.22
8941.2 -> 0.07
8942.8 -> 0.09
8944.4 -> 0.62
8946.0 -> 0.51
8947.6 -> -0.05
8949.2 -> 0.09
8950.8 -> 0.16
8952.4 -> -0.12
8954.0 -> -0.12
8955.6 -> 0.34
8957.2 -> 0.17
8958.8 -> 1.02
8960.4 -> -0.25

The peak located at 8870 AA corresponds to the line H-beta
